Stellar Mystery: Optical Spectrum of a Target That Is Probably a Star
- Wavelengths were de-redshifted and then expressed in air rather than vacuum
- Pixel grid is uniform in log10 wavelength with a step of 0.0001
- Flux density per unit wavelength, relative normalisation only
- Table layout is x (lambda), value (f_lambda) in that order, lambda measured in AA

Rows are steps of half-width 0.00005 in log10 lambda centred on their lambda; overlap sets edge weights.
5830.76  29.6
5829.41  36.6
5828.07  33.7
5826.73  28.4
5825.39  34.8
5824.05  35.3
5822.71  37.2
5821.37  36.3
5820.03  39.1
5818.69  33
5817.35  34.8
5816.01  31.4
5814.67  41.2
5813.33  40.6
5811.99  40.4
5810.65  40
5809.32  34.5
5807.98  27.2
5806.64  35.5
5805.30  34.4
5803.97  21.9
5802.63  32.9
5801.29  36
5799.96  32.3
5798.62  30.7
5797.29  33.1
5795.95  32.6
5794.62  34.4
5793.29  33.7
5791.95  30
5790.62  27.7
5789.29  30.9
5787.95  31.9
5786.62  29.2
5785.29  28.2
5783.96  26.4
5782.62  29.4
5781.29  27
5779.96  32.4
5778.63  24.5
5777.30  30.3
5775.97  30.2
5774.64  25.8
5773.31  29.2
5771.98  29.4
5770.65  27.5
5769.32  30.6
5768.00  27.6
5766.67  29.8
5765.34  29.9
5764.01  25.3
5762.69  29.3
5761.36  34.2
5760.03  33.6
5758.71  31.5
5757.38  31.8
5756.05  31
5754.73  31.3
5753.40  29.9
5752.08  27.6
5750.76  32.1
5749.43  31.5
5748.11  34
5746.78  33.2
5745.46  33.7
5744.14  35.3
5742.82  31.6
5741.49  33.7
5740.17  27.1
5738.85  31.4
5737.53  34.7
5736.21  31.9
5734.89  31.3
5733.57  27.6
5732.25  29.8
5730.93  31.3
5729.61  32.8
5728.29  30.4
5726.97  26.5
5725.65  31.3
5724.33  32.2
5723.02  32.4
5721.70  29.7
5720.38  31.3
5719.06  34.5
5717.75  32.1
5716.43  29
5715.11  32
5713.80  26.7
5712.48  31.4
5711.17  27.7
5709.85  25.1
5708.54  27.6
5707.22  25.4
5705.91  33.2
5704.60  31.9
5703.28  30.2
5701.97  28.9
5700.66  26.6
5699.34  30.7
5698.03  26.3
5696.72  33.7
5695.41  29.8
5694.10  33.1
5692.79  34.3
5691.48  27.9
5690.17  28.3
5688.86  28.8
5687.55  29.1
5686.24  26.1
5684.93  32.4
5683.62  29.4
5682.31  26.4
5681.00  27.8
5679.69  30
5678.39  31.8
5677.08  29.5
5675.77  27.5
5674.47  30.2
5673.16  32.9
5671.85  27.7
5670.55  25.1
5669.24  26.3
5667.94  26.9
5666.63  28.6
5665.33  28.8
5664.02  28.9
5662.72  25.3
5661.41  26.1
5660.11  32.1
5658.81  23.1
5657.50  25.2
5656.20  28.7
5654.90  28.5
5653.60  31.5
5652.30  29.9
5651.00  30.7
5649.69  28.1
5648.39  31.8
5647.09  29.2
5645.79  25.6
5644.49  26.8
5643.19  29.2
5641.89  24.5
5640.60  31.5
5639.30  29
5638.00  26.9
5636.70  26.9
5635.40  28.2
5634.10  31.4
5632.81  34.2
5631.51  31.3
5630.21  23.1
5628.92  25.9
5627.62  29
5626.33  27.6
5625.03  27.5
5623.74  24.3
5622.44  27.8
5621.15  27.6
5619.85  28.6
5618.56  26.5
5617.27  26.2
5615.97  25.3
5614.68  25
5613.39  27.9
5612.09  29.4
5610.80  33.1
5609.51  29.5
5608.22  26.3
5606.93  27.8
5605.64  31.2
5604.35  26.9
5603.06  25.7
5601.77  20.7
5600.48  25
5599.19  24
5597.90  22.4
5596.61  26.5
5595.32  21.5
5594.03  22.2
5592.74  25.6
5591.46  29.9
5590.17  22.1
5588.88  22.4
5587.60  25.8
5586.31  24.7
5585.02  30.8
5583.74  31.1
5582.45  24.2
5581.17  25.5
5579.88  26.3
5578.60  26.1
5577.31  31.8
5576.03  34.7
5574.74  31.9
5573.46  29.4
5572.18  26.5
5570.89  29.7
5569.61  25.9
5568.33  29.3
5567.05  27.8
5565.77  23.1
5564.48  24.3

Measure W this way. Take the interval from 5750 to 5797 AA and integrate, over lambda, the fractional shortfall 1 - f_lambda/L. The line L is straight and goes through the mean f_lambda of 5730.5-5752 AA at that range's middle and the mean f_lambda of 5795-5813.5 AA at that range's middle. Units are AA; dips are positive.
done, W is 3.97 AA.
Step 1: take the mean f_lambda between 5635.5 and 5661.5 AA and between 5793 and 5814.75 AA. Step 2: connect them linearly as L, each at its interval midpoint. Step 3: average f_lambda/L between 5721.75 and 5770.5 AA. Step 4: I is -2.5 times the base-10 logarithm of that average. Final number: 0.03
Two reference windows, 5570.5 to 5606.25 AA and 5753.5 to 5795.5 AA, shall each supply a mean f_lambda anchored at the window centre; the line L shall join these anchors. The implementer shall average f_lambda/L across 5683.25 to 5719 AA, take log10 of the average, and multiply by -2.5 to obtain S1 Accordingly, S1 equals -0.04 mag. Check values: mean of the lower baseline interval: 26.6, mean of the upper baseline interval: 29.8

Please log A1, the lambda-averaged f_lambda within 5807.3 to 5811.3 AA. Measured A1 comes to 33.9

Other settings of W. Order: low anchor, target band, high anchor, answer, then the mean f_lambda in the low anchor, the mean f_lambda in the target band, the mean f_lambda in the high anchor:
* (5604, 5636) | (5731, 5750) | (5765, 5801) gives -1.6 AA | 28.1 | 31.9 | 29.9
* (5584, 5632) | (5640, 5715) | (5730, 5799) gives -1.5 AA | 26.4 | 28.8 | 30.5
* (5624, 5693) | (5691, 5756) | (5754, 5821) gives -1.4 AA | 28.5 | 30.7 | 31.5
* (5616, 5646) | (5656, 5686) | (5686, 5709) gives 0.7 AA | 27.8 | 28.3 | 29.6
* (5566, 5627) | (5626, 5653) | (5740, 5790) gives -0.8 AA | 27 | 28.6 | 30.2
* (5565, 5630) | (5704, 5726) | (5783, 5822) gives 0.2 AA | 26.9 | 30.2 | 33.1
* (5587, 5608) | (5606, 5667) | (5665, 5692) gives -3.1 AA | 25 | 28.1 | 28.6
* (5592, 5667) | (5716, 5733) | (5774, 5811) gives -1.0 AA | 27.5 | 31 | 30.8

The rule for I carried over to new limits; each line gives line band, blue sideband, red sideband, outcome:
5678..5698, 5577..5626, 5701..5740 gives -0.02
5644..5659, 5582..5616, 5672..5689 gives -0.01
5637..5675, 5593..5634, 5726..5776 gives -0.01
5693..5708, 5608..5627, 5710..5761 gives 0.00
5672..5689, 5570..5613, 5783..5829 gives 0.01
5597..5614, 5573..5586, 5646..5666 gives 0.08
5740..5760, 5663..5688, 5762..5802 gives -0.08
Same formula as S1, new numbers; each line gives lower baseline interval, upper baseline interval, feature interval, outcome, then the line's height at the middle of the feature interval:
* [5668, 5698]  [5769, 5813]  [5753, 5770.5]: 0.01 mag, 30.5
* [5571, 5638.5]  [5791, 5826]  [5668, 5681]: 0.03 mag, 29.6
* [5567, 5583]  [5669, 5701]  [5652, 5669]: 0.05 mag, 29.1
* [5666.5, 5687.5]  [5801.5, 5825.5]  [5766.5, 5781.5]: 0.16 mag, 33.2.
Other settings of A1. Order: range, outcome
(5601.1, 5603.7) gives 23.2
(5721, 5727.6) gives 30.4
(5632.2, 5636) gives 31.3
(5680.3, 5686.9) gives 28.4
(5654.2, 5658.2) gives 27.5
